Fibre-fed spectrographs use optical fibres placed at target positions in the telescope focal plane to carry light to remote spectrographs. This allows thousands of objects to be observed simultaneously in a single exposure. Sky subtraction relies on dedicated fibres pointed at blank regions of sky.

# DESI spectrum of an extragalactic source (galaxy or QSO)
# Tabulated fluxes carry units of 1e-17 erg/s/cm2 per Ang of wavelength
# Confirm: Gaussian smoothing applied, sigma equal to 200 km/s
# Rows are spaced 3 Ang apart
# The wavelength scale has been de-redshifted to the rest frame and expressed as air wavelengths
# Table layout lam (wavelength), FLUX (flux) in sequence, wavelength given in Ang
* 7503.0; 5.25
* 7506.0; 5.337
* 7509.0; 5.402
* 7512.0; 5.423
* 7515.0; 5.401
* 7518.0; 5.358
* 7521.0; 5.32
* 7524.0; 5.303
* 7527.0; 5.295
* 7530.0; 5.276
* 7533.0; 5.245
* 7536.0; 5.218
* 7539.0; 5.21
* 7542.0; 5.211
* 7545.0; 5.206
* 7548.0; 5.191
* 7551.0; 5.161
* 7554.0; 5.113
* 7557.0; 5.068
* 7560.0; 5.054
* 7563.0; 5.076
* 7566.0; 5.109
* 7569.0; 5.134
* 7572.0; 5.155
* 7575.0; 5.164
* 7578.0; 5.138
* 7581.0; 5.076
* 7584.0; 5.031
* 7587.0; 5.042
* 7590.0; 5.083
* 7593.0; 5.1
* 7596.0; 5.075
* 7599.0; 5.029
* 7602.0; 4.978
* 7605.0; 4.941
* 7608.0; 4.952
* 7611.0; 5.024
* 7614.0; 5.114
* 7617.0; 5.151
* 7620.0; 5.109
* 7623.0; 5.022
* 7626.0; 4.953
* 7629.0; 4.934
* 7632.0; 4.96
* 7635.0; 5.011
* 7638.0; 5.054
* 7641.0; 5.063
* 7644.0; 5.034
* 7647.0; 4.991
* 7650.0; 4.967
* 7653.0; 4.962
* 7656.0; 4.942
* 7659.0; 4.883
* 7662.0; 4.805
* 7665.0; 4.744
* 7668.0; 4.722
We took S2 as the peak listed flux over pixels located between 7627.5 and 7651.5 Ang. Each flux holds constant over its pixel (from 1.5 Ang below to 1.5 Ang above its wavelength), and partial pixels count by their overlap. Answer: 5.063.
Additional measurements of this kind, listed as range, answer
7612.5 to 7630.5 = 5.151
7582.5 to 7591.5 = 5.083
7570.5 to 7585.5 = 5.164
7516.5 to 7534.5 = 5.358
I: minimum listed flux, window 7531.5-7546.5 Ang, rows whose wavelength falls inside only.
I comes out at 5.206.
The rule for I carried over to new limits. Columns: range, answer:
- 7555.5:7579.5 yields 5.054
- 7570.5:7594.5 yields 5.031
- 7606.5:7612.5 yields 4.952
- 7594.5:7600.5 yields 5.029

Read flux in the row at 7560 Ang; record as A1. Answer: 5.054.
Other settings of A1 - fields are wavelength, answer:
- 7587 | 5.042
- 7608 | 4.952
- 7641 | 5.063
